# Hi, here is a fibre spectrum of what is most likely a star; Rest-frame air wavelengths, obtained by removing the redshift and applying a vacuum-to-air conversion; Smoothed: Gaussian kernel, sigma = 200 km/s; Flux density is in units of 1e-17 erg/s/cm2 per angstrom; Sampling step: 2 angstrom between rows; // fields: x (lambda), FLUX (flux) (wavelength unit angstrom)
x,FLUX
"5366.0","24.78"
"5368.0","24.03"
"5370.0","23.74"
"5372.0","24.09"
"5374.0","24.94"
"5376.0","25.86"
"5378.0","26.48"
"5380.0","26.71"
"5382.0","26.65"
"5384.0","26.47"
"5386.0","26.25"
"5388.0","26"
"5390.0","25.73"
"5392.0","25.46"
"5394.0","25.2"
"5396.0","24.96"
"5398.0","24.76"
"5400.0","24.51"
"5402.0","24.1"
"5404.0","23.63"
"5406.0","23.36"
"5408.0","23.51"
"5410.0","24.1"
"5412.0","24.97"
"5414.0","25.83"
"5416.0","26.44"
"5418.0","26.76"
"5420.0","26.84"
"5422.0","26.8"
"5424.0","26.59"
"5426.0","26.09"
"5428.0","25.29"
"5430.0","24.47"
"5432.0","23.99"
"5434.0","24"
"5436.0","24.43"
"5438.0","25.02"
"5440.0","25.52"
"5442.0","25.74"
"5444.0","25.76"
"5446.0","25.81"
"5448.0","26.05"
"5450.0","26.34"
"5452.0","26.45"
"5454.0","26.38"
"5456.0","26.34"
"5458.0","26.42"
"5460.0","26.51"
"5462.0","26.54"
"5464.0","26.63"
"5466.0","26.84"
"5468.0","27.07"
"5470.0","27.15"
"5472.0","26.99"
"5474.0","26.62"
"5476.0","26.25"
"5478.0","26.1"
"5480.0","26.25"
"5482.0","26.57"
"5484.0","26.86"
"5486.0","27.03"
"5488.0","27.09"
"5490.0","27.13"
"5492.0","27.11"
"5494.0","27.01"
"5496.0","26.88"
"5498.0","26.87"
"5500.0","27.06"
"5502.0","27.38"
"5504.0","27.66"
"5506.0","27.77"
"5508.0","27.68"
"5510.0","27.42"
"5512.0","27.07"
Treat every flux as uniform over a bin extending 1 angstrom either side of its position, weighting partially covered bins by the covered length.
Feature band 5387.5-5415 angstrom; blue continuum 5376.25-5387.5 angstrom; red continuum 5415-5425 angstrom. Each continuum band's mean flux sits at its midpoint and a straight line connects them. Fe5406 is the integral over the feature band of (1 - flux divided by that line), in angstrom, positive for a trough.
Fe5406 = 1.9 angstrom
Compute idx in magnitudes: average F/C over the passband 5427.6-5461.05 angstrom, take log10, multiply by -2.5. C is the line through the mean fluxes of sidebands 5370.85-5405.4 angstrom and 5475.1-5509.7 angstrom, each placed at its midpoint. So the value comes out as 0.03 mag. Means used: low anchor 25.4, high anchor 27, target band 25.6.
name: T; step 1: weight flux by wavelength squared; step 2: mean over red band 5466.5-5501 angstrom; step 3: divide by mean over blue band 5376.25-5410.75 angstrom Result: 1.10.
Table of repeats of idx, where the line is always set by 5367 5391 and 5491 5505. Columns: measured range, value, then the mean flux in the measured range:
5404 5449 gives 0.04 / 25.3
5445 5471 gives 0.00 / 26.5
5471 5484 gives 0.02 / 26.5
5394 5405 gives 0.06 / 24.5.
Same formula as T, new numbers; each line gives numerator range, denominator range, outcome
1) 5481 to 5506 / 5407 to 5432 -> 1.09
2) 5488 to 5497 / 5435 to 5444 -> 1.09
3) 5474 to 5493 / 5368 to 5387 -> 1.08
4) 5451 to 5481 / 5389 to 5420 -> 1.09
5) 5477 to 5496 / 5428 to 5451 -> 1.08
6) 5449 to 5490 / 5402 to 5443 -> 1.08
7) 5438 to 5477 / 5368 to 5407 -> 1.07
